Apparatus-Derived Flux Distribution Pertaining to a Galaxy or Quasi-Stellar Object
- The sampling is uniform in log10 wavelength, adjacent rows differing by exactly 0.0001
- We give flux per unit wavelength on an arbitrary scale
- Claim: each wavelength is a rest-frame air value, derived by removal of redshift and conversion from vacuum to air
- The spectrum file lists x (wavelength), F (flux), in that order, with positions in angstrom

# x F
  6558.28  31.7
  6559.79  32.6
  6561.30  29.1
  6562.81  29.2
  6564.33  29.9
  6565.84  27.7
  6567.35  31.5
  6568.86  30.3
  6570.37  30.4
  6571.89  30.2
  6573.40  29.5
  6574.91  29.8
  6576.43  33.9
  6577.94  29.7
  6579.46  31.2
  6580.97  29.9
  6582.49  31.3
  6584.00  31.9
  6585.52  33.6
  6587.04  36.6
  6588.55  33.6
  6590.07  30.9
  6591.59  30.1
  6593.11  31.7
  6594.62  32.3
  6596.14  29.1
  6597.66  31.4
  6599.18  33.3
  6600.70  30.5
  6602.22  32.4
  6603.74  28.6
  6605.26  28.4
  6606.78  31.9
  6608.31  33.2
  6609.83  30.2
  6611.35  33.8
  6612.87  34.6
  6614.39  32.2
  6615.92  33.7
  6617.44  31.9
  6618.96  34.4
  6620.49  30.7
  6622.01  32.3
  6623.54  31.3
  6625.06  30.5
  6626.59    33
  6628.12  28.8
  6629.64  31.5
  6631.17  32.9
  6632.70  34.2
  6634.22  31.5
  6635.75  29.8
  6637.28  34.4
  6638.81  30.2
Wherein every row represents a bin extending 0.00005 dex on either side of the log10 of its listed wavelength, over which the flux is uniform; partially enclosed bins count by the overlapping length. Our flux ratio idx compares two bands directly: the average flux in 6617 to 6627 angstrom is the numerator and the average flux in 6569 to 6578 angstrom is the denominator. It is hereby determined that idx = 1.0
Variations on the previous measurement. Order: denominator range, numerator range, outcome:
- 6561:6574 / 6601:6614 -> 1.06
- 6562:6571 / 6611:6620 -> 1.12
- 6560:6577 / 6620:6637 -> 1.05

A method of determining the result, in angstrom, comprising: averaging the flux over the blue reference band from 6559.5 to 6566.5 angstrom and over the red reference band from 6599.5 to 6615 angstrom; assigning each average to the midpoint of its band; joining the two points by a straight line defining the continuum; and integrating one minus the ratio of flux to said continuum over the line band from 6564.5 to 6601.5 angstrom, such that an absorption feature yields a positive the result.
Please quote -0.9 angstrom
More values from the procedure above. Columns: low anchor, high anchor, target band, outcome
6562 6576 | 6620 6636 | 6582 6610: -0.9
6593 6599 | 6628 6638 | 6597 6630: -0.1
